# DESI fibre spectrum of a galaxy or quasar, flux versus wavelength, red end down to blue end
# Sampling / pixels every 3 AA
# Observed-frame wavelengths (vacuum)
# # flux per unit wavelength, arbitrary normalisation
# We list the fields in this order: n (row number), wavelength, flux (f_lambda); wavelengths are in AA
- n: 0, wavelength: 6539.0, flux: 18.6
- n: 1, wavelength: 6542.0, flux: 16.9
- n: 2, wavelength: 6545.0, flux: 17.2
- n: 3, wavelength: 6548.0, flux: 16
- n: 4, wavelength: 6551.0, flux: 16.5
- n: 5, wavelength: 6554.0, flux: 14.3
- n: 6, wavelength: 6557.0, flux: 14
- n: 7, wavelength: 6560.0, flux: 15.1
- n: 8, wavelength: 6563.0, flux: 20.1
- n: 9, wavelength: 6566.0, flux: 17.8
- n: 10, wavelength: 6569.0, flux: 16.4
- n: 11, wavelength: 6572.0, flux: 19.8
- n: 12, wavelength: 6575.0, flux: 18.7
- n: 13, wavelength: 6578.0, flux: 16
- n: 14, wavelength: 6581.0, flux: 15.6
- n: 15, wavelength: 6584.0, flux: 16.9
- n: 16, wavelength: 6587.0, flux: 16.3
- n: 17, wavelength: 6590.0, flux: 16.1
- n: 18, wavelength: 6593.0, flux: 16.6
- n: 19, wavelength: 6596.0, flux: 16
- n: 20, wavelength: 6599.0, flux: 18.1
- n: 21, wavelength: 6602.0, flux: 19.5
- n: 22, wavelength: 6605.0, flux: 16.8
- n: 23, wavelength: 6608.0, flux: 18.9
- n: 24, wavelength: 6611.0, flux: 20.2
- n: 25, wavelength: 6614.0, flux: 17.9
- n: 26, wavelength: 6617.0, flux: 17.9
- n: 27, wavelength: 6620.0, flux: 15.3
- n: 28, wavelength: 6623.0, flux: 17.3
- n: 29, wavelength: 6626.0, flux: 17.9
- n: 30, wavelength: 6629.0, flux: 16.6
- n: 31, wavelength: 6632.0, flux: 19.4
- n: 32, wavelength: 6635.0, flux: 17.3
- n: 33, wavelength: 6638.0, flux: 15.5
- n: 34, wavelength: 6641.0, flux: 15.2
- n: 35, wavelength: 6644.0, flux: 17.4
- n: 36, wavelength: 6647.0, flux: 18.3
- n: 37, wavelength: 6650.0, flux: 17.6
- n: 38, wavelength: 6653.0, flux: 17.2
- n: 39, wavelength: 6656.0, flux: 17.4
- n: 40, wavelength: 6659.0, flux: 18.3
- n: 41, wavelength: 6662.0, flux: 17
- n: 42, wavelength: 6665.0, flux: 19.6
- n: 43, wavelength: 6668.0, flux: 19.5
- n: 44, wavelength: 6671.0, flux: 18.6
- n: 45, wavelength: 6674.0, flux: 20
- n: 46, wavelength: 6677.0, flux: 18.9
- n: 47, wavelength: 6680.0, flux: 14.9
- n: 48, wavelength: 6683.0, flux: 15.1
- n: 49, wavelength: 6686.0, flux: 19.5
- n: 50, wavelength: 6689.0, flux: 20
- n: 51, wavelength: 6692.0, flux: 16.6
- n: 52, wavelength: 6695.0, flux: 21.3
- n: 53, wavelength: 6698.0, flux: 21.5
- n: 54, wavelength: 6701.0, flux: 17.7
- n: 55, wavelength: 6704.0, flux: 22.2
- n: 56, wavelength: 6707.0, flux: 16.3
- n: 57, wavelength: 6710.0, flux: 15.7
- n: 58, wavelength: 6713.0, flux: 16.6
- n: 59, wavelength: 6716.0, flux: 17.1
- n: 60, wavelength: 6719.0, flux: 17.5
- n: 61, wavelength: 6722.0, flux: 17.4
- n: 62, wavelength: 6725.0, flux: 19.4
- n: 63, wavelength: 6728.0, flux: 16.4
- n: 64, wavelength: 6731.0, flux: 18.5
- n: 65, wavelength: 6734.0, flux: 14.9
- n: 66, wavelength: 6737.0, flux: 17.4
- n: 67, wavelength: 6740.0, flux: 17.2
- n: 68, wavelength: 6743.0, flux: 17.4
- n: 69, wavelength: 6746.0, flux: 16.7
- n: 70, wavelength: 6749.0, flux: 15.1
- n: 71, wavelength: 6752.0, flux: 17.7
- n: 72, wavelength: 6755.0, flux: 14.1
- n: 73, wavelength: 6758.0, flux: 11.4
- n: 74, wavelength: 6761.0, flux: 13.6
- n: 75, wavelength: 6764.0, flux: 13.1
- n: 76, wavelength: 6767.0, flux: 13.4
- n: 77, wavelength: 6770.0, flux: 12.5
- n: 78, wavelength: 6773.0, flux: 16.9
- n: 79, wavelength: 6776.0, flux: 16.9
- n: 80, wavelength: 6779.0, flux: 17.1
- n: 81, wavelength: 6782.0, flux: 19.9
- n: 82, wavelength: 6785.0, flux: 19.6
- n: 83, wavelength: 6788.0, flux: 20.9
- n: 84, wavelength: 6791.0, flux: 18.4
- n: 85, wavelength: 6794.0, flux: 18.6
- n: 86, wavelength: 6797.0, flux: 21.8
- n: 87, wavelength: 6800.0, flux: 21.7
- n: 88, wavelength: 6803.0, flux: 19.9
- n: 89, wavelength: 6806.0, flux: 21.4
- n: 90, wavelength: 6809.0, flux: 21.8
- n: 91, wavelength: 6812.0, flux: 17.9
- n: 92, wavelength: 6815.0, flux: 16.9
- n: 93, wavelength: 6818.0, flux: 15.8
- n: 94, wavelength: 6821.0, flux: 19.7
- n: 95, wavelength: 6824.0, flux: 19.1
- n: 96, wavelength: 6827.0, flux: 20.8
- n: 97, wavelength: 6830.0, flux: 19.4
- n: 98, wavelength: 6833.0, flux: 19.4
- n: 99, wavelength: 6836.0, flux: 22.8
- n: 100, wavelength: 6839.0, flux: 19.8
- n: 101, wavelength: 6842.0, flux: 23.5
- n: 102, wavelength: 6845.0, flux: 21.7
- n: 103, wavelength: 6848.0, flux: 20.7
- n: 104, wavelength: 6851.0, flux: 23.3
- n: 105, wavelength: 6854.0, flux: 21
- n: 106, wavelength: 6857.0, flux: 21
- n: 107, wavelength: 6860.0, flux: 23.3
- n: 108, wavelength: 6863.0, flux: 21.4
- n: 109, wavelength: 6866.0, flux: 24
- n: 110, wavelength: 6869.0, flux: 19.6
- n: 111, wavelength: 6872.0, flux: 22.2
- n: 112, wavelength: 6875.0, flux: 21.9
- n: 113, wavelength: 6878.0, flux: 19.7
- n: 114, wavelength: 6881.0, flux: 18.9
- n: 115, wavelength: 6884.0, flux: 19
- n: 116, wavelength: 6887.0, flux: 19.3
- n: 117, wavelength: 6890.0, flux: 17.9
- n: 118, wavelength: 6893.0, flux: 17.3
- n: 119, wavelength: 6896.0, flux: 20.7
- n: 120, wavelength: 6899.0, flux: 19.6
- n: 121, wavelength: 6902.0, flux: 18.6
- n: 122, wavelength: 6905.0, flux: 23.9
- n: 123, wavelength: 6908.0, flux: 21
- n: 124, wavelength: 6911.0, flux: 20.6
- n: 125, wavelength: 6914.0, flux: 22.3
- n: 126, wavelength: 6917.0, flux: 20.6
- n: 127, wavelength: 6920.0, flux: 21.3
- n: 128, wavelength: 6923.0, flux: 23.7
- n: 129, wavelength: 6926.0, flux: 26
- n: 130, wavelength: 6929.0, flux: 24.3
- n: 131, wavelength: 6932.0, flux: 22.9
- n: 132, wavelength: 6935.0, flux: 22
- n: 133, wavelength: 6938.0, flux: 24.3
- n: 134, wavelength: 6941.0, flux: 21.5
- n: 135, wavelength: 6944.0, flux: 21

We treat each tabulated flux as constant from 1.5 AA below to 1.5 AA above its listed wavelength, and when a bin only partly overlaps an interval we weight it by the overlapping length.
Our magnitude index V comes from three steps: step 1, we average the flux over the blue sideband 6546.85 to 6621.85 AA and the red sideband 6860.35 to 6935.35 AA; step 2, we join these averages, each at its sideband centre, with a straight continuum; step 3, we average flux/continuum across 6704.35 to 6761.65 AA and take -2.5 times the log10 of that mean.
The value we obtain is 0.15 mag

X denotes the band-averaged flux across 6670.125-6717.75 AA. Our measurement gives 18.2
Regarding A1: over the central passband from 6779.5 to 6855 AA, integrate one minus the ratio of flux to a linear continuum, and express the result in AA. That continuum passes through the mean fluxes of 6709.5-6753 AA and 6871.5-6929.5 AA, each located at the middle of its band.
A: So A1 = -4.8 AA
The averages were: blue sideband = 17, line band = 20.2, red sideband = 20.9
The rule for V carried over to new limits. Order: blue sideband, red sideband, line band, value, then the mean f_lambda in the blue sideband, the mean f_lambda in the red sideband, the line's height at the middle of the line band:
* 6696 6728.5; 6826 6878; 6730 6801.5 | 0.15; 18.1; 21.5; 19.4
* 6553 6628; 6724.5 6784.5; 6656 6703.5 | -0.13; 17.2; 16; 16.5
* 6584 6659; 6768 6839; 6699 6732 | 0.03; 17.4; 19.1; 18.2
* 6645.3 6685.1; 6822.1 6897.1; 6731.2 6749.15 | 0.14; 17.9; 20.7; 19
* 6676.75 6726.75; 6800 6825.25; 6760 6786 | 0.19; 18.1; 19.2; 18.8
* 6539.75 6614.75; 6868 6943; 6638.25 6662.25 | 0.05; 17.1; 21.2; 18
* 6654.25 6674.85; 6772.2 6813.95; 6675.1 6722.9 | 0.05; 18.6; 19.5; 18.8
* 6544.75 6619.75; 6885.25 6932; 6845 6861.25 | -0.07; 17.1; 21.2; 20.5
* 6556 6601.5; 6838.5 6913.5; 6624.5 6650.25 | 0.03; 17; 20.8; 17.7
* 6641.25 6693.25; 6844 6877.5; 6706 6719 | 0.14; 17.9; 21.8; 18.8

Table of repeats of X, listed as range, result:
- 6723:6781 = 15.8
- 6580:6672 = 17.5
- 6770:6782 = 16.8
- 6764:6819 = 18.3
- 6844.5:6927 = 21.1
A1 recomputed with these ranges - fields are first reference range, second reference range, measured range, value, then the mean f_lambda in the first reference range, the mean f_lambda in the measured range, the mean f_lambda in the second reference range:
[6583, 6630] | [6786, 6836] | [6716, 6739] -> 1.74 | 17.4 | 17.3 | 19.7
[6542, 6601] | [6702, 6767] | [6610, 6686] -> -4.82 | 16.7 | 17.6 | 16.4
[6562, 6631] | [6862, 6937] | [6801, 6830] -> 1.21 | 17.5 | 19.3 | 21.2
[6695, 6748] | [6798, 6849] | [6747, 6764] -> 3.84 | 17.7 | 14.3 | 20.1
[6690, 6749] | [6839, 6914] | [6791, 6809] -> -1.17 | 17.7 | 20.6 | 20.8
